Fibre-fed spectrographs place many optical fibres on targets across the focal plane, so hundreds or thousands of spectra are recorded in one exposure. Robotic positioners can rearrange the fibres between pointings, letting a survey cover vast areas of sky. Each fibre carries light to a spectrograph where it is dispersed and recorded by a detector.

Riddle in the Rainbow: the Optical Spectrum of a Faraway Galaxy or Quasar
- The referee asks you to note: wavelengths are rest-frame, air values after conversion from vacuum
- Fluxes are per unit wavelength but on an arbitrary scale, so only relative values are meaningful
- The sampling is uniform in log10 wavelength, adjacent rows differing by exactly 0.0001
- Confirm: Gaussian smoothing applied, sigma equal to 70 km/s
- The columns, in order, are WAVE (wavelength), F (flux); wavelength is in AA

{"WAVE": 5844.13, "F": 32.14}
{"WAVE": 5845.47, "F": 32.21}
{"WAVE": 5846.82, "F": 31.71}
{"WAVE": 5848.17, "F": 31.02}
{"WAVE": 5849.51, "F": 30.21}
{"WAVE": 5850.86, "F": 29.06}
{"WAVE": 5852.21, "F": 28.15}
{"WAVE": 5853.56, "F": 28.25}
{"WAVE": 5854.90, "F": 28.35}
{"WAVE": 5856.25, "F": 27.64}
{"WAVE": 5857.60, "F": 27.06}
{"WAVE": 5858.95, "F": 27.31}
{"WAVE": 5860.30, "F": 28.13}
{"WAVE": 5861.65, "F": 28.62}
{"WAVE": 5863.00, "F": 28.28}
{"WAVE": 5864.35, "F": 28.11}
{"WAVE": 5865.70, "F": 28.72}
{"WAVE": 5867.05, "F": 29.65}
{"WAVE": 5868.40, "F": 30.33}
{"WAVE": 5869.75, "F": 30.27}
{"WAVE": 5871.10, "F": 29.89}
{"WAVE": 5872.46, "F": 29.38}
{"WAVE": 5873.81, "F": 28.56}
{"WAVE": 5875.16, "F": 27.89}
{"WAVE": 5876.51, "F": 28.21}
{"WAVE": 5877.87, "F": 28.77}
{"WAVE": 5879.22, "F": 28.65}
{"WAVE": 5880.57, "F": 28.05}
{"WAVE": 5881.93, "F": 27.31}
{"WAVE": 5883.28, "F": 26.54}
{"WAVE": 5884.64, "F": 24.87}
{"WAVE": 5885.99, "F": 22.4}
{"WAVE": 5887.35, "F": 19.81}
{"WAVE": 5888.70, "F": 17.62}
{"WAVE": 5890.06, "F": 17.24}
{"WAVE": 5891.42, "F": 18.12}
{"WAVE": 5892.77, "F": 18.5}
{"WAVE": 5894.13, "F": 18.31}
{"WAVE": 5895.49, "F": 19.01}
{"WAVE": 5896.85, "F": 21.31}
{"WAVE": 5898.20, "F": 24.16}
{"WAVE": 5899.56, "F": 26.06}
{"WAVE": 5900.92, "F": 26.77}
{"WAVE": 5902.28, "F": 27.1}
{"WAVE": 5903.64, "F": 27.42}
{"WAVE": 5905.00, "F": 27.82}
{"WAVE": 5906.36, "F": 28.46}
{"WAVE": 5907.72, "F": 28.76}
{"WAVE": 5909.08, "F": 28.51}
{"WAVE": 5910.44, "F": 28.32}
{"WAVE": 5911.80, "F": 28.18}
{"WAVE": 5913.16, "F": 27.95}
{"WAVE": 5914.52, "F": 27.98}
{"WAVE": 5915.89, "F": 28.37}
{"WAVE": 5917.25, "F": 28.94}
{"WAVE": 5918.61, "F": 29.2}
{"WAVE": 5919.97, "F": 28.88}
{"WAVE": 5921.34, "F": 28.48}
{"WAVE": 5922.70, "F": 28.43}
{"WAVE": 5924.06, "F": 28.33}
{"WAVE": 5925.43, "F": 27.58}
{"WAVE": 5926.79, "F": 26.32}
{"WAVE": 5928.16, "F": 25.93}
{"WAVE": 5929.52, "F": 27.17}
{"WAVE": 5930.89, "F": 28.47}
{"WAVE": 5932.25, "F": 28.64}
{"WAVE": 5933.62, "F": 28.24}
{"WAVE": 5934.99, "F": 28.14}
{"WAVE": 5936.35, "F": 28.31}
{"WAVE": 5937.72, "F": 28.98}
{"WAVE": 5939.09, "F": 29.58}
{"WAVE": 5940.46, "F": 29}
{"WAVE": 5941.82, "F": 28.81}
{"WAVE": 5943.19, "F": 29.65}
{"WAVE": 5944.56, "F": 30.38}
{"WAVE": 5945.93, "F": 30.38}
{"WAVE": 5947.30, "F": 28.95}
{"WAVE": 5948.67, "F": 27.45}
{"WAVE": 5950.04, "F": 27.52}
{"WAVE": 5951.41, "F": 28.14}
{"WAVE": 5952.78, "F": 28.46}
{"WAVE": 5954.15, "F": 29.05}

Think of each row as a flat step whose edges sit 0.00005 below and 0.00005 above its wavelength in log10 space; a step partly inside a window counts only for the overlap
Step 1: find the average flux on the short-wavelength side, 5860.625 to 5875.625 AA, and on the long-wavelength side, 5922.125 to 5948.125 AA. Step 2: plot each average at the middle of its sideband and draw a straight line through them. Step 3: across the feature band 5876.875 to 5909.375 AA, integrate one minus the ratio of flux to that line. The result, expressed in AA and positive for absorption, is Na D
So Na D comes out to 5.2 AA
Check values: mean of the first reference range 29.1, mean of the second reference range 28.5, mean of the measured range 24.2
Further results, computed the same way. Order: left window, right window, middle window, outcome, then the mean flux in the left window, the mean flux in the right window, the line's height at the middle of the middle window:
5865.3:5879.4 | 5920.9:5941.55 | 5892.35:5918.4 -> 2.3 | 29.1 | 28.1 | 28.6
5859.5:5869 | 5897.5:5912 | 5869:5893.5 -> 2.7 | 28.8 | 27.4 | 28.2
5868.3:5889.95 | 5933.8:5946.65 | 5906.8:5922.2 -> -0.3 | 26.4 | 29.2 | 28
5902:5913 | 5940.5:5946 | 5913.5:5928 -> 0.3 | 28.1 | 29.7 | 28.7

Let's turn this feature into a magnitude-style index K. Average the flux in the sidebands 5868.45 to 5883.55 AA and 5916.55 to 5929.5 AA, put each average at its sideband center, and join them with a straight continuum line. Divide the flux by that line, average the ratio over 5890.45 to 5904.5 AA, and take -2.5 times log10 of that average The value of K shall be 0.244 mag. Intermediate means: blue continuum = 28.6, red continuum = 28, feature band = 22.6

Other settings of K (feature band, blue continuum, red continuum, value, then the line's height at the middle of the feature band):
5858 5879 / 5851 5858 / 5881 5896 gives -0.15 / 25.1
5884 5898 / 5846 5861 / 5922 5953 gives 0.40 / 28.6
